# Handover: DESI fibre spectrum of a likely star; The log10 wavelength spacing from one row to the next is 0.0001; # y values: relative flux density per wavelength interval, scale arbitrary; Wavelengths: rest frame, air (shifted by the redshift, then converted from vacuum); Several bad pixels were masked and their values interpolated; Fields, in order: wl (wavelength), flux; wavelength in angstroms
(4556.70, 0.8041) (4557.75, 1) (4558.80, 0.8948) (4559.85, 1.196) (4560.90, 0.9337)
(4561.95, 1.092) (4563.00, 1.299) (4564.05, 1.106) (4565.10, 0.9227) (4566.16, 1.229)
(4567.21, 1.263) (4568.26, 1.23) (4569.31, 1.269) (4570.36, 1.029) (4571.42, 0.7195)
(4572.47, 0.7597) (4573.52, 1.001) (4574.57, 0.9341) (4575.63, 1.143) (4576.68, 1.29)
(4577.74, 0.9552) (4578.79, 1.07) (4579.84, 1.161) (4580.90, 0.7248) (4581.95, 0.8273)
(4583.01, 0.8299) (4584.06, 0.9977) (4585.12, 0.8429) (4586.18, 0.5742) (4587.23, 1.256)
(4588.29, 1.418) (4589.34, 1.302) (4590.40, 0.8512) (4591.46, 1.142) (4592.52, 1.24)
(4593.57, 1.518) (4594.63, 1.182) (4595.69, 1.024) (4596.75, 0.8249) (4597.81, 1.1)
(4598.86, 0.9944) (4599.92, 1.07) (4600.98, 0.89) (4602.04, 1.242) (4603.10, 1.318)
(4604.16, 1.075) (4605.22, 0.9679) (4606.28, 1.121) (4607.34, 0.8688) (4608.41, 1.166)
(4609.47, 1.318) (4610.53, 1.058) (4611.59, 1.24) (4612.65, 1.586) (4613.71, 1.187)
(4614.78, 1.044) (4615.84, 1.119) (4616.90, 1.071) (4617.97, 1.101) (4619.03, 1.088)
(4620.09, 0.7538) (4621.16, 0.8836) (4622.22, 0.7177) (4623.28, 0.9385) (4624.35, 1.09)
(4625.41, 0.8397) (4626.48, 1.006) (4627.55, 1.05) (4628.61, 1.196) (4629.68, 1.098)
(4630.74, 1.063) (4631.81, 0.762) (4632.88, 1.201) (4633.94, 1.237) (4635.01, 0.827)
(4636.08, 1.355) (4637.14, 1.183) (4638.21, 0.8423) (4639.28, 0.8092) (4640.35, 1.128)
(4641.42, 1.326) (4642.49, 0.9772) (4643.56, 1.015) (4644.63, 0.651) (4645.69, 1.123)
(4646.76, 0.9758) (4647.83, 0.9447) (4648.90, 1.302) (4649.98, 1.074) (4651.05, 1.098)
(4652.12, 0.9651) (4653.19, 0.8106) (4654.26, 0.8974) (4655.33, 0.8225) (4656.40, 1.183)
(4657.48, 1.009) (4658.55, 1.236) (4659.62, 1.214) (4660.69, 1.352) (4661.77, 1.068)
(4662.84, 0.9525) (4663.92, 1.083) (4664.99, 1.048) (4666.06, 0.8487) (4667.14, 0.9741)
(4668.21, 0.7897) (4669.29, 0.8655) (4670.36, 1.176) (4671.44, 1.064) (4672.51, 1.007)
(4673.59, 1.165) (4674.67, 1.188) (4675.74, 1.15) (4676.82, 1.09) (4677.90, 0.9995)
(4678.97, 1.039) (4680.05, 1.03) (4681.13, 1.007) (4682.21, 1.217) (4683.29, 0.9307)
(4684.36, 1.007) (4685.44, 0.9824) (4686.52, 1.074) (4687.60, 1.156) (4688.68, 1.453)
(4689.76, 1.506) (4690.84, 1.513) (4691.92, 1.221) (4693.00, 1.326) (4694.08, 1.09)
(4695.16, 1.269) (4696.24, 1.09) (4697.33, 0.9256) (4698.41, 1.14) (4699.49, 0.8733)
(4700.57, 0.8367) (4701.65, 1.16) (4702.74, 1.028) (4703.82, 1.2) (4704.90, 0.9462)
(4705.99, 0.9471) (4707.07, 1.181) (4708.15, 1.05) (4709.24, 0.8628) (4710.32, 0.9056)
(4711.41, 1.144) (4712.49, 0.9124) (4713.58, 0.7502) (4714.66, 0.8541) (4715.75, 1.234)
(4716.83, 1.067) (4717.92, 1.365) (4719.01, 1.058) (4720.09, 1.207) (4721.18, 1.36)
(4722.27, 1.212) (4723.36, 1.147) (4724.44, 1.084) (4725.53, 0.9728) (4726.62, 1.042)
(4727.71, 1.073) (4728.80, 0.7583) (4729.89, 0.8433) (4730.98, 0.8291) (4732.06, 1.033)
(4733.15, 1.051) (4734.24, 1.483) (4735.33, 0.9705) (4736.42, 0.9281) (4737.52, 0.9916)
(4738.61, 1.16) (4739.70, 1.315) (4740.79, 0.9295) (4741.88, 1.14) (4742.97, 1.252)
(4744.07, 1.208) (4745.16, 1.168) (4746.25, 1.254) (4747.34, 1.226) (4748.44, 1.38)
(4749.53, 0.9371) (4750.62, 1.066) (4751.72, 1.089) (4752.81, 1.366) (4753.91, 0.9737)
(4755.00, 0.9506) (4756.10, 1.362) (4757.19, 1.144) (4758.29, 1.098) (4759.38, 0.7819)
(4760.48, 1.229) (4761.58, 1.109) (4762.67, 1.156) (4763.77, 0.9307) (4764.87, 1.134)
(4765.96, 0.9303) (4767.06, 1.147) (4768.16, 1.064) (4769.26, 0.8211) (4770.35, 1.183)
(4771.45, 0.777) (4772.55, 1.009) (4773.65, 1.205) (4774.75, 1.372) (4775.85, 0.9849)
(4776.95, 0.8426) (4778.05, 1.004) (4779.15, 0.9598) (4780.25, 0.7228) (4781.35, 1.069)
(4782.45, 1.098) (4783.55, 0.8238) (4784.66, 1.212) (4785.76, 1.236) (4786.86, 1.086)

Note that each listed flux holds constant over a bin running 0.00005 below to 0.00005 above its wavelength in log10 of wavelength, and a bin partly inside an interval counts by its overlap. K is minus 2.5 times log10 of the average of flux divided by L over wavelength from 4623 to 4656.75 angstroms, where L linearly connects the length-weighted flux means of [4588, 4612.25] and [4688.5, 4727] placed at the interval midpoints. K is 0.10 mag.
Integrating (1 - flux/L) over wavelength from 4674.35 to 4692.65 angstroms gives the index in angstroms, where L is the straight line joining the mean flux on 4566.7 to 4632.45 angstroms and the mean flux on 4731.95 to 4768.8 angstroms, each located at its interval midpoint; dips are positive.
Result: -1.1 angstroms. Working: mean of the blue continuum 1.06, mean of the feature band 1.15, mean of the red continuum 1.12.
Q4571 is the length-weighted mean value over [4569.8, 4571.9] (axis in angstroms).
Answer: 0.882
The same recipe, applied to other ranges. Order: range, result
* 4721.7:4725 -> 1.15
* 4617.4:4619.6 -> 1.09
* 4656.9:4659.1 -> 1.12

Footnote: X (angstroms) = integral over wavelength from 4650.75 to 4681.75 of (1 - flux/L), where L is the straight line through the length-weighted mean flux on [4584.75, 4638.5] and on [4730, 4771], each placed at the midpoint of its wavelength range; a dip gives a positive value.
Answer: 1.3 angstroms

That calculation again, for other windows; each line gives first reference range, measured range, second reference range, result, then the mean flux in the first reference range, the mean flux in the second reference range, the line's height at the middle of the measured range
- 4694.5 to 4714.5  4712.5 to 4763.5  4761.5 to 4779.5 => -3.7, 1.01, 1.04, 1.02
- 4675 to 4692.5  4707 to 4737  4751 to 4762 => 2.2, 1.15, 1.11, 1.13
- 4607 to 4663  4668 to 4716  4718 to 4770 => 0.0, 1.05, 1.1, 1.08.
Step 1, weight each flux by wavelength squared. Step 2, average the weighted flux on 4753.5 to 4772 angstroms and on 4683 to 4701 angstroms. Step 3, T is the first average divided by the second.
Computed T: 0.94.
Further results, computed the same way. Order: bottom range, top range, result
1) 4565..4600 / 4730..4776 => 1.12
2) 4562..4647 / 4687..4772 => 1.09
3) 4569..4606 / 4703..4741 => 1.07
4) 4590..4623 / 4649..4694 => 1.03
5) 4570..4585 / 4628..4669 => 1.12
